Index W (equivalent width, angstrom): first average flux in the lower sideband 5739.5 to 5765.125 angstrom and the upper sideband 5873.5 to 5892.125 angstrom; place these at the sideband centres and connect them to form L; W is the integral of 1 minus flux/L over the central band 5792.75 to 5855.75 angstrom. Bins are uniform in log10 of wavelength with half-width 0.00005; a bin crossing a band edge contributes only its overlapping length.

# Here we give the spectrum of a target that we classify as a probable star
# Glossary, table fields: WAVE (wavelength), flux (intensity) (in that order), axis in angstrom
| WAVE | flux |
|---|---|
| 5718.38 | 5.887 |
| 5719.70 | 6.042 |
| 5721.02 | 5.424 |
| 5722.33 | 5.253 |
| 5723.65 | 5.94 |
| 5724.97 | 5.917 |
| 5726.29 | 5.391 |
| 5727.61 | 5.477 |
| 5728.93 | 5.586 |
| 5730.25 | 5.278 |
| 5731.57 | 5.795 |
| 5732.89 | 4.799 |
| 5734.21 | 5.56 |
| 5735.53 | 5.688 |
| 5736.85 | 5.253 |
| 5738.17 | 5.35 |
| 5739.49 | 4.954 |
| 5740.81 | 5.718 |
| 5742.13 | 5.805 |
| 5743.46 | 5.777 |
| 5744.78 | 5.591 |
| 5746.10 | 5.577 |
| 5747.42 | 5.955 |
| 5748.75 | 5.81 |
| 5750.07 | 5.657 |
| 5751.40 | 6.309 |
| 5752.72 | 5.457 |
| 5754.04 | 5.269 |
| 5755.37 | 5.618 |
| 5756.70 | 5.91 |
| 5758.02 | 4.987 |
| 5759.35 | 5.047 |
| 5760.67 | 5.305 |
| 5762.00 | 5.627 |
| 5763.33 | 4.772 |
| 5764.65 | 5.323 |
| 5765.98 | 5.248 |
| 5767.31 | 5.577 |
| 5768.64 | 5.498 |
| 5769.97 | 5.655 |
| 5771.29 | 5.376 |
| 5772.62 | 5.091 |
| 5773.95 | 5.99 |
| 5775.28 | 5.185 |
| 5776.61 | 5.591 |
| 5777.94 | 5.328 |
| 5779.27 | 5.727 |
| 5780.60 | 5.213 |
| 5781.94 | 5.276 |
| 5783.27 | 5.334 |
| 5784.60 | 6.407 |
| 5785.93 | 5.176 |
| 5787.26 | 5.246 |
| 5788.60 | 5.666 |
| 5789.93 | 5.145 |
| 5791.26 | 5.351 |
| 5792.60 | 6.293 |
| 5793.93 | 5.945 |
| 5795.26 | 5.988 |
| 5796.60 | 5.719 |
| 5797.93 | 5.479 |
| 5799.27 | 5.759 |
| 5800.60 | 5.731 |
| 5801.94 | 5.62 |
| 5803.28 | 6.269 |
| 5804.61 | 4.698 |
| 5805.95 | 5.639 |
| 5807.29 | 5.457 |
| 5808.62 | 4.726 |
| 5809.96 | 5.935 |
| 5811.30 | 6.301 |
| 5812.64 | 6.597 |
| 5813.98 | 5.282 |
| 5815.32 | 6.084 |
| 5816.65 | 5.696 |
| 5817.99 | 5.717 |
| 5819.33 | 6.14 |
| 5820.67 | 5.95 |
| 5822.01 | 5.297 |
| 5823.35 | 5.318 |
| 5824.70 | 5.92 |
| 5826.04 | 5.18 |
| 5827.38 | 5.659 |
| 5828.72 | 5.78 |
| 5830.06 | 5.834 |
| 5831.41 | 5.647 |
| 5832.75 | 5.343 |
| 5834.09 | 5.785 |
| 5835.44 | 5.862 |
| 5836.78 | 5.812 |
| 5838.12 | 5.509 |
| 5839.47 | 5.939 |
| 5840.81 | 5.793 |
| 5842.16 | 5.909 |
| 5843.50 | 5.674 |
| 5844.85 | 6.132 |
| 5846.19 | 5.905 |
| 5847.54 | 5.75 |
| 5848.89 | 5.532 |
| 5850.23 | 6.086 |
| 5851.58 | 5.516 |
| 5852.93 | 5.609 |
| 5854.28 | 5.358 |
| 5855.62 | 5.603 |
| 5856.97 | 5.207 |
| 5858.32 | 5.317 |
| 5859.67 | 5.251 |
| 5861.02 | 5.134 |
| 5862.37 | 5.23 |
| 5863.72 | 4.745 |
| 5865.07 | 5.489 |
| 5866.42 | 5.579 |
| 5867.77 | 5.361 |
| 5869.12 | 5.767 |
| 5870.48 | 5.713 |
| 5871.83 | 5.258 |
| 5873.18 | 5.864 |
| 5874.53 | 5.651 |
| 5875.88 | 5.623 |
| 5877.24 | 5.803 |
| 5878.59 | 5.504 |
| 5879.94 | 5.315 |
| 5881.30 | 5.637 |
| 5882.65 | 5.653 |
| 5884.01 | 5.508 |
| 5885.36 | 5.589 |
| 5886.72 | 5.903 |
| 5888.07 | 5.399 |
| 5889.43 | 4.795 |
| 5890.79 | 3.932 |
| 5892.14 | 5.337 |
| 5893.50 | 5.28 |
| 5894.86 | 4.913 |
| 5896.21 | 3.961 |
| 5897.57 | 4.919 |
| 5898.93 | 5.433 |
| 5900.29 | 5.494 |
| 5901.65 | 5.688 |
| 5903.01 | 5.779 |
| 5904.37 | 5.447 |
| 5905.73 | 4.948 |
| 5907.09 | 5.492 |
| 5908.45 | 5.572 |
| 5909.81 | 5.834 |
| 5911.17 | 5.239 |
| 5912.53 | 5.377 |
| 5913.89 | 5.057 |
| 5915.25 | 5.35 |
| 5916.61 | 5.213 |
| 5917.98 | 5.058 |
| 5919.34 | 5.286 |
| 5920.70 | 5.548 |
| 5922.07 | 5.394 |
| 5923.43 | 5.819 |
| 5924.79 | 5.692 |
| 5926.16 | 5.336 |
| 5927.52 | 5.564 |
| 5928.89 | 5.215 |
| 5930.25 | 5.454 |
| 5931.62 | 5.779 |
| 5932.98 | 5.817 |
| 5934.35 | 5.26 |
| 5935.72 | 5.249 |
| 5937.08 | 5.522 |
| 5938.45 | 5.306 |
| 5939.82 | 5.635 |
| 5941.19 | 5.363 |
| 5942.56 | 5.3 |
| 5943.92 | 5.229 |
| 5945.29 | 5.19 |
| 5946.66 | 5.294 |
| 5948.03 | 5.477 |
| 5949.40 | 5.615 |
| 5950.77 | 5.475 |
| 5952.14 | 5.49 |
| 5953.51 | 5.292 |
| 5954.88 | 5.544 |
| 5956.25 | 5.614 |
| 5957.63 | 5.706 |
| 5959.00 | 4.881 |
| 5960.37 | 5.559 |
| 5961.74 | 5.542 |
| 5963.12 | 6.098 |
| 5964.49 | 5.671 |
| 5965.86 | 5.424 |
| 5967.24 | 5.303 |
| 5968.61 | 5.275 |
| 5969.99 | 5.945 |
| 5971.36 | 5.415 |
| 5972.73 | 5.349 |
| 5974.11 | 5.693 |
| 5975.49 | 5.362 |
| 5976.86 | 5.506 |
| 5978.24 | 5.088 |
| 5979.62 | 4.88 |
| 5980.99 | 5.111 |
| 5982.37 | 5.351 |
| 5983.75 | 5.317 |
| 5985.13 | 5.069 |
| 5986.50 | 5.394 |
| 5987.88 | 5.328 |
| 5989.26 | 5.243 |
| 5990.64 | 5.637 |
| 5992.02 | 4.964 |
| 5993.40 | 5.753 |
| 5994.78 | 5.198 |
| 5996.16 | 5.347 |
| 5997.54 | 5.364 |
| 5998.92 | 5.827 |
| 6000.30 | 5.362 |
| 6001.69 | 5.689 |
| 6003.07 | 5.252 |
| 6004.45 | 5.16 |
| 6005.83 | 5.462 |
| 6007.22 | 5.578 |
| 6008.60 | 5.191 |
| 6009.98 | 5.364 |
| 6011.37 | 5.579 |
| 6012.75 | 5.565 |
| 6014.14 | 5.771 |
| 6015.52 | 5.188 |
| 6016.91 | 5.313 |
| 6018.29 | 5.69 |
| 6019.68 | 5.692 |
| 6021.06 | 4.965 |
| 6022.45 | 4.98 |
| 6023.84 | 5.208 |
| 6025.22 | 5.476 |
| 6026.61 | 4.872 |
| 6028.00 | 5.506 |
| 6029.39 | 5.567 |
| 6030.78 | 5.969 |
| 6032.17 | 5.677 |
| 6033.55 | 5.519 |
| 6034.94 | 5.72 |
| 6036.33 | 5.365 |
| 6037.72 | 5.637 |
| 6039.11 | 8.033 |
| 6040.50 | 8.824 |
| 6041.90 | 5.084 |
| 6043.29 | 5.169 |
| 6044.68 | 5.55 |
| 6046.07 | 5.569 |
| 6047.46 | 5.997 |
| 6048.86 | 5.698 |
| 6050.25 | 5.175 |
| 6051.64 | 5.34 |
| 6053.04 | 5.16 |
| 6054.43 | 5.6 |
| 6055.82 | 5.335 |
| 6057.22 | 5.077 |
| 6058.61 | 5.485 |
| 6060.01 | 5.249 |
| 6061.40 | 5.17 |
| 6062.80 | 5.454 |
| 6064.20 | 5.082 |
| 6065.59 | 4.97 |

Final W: -2.84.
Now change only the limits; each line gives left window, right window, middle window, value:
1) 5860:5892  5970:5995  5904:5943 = -0.3 angstrom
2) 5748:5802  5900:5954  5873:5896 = 0.4 angstrom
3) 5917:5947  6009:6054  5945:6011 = 1.3 angstrom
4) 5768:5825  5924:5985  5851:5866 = 0.6 angstrom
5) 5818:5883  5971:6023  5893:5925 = 1.1 angstrom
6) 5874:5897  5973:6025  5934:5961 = -0.4 angstrom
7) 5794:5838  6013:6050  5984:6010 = 1.4 angstrom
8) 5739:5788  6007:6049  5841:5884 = 0.0 angstrom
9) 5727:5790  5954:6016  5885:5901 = 1.1 angstrom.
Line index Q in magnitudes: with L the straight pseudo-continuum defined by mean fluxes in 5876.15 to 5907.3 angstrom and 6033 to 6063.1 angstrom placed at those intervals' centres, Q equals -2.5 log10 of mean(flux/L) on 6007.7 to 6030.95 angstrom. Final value 0.04 mag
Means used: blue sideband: 5.29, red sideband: 5.69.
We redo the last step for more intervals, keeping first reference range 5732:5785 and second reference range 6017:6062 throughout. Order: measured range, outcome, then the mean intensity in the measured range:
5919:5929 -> 0.010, 5.5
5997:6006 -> 0.028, 5.45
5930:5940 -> 0.013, 5.5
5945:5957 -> 0.023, 5.45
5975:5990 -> 0.068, 5.24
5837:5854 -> -0.047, 5.77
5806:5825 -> -0.044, 5.74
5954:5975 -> 0.008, 5.53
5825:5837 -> -0.028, 5.66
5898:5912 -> 0.013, 5.48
